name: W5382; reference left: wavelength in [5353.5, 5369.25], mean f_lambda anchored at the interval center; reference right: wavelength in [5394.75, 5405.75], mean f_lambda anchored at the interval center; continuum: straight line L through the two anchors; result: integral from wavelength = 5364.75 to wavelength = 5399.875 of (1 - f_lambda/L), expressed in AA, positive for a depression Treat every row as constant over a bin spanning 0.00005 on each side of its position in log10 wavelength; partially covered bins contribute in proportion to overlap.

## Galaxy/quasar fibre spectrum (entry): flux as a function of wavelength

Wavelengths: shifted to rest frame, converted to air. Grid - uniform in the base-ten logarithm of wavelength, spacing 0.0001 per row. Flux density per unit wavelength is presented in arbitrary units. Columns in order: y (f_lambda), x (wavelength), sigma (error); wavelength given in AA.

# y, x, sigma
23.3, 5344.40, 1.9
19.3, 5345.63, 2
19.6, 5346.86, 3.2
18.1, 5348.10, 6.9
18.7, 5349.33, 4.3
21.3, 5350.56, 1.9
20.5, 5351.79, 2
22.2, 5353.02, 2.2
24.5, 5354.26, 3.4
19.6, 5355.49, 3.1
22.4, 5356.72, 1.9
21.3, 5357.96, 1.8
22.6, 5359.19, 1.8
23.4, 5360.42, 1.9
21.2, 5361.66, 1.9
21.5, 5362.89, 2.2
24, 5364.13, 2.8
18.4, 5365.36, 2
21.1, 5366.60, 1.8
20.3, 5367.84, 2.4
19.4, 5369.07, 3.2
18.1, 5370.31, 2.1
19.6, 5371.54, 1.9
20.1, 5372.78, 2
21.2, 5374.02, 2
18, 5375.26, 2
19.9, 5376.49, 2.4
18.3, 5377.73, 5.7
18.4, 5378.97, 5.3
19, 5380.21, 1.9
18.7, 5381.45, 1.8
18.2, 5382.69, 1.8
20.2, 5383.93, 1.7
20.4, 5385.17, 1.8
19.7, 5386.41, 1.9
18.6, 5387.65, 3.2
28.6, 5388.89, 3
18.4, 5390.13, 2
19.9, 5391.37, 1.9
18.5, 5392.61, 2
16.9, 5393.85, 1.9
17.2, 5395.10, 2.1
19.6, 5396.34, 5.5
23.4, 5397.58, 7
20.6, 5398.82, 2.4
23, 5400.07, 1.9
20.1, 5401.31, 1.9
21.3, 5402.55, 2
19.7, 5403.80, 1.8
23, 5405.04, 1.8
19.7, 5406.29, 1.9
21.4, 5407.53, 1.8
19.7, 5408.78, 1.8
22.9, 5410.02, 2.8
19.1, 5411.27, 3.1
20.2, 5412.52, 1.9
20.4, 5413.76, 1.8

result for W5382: 2.54 AA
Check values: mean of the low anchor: 21.6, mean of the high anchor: 21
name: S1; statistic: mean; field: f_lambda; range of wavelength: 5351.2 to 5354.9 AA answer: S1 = 22.4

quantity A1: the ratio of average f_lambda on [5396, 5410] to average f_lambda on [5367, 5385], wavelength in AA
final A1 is 1.1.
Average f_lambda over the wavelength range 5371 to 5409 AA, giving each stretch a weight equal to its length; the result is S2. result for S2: 20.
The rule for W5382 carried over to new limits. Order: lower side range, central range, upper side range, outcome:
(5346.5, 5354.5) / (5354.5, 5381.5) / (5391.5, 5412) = 0.1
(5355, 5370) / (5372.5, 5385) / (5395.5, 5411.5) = 1.1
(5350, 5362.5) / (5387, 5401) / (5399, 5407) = 0.6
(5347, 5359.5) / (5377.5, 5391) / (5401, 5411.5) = 0.6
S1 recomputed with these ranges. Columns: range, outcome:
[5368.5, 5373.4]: 19.3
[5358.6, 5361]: 23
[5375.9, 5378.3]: 19.1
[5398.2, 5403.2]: 21.2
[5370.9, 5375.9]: 19.7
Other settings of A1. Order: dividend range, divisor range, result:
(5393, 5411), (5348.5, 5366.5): 0.96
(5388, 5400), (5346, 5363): 0.96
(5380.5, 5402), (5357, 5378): 0.98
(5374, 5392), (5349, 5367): 0.92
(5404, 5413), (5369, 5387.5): 1.08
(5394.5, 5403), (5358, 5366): 0.95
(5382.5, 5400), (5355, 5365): 0.92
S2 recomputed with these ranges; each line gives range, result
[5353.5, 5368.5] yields 21.7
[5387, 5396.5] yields 19.7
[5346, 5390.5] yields 20.4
